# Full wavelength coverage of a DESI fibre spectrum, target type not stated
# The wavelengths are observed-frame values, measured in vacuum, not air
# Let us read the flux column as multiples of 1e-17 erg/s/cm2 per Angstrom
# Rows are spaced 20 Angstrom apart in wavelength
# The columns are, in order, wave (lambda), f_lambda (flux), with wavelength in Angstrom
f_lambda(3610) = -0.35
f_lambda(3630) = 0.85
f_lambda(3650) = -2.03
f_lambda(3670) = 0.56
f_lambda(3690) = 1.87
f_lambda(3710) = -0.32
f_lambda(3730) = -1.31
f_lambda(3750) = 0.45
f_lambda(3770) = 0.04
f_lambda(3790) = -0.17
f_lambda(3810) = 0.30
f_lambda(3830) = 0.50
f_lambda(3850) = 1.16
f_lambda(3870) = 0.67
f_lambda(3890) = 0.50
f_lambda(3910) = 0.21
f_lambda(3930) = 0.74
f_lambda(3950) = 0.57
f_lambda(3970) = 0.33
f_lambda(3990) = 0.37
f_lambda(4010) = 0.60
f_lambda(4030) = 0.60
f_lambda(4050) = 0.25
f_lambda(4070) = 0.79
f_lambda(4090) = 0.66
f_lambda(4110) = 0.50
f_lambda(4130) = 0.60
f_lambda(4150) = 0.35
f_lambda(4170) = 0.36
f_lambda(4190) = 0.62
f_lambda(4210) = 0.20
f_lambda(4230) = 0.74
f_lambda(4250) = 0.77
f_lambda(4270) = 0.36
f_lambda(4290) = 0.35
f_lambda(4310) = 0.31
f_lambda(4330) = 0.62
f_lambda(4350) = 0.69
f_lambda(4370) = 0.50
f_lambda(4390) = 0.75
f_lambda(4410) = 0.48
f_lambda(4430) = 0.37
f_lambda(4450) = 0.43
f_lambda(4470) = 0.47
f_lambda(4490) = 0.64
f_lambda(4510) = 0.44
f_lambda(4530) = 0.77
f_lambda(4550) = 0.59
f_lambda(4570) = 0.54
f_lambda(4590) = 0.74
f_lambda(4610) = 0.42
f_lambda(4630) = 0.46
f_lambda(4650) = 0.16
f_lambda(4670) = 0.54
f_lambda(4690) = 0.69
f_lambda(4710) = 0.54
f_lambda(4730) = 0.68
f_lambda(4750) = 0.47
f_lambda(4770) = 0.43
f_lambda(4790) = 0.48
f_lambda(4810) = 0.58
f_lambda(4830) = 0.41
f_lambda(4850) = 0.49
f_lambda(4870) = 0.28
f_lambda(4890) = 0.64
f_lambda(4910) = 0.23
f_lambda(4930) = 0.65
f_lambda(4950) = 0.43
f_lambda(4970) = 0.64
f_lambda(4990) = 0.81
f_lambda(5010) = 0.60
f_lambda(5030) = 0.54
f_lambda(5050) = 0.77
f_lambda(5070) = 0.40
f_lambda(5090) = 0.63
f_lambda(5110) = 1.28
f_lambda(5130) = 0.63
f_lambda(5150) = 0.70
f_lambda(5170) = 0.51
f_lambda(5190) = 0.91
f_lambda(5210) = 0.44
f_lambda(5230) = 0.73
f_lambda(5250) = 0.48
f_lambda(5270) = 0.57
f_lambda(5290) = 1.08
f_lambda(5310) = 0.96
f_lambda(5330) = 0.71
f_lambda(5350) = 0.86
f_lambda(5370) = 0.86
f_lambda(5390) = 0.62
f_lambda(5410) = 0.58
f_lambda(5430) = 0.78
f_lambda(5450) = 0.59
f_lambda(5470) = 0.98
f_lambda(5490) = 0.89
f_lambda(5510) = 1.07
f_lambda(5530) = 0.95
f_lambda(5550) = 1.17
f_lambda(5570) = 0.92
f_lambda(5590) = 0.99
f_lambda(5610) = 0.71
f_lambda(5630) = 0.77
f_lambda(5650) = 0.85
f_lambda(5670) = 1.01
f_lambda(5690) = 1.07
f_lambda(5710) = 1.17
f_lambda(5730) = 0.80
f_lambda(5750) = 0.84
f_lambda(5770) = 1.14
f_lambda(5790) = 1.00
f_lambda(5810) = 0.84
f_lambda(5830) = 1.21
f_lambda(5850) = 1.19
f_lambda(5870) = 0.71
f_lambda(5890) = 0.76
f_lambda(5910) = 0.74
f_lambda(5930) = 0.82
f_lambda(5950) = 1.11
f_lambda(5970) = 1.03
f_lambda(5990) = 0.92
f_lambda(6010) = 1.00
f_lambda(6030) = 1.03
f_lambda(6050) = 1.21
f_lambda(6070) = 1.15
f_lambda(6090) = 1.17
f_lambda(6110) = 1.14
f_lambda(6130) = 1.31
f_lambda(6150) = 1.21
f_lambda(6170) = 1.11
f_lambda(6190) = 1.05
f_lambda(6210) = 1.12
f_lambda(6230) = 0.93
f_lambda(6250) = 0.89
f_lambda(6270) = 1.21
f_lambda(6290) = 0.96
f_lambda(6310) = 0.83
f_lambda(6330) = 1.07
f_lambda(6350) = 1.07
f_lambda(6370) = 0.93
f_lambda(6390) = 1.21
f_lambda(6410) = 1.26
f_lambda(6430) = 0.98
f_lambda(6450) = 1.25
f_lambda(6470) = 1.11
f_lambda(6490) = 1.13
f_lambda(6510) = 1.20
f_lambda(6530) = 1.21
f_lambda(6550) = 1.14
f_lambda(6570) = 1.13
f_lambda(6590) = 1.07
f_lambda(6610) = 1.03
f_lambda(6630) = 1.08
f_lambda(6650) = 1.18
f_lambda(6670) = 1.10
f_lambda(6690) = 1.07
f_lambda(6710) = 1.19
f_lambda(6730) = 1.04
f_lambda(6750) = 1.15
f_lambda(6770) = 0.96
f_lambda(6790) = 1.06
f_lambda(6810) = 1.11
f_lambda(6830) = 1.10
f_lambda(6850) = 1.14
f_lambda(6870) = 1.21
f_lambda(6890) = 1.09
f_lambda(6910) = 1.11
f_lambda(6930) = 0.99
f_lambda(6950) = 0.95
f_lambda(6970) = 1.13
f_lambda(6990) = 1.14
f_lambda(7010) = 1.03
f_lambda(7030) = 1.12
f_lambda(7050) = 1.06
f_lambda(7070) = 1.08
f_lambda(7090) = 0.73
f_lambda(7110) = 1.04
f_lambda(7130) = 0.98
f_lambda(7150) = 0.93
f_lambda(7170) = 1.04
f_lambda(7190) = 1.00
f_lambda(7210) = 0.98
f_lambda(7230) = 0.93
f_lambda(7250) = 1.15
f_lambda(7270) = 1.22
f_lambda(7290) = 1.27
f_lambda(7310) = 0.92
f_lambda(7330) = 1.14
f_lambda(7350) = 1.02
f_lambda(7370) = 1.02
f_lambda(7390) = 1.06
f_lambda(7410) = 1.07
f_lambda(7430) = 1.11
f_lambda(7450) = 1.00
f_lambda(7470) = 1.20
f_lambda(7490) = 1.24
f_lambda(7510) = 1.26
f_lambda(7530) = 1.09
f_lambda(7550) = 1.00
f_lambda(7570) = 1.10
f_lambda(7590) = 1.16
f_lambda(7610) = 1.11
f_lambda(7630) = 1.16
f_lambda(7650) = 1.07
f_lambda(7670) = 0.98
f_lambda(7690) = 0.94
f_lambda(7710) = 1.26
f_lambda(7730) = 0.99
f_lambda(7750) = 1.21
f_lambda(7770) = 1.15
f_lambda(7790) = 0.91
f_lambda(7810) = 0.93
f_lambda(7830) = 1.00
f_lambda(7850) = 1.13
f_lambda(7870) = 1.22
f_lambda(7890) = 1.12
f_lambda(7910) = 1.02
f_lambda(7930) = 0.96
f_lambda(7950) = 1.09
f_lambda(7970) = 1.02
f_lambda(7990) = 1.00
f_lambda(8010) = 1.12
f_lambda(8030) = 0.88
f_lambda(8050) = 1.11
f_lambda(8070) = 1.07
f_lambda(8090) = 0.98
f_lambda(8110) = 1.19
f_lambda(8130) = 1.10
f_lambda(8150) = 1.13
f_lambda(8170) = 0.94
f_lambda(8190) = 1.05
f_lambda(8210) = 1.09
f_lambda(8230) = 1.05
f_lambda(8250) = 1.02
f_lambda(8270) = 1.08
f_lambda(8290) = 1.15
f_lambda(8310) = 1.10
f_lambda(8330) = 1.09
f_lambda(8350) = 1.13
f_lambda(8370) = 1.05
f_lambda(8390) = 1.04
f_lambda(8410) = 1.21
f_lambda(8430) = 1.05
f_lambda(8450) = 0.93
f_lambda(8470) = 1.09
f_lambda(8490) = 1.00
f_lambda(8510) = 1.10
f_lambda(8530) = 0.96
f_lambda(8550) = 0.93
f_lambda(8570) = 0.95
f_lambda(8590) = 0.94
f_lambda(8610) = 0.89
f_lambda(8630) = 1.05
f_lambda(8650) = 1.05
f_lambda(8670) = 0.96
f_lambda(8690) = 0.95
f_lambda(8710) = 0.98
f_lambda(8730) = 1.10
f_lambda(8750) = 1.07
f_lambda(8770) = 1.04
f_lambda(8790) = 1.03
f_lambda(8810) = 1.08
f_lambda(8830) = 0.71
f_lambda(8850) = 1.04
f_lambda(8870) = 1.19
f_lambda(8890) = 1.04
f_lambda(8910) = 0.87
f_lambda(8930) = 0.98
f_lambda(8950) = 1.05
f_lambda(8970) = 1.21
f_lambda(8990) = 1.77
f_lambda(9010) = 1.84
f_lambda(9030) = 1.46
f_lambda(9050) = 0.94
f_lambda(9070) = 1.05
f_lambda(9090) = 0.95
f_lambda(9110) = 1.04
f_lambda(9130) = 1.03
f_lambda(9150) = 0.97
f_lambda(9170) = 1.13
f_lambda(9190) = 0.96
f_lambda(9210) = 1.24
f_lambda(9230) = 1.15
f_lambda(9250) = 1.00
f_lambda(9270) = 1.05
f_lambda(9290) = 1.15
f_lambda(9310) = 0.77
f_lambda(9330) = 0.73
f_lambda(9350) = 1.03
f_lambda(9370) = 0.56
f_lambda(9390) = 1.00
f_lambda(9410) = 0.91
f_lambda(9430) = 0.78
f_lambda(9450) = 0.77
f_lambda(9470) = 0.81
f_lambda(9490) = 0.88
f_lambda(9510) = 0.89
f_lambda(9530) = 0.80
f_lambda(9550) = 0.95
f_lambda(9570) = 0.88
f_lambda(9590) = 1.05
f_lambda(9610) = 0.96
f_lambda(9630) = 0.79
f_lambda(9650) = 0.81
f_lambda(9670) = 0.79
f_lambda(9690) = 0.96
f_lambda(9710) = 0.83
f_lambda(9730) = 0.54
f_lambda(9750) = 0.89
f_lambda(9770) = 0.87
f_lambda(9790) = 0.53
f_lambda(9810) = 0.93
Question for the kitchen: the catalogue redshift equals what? 0.37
